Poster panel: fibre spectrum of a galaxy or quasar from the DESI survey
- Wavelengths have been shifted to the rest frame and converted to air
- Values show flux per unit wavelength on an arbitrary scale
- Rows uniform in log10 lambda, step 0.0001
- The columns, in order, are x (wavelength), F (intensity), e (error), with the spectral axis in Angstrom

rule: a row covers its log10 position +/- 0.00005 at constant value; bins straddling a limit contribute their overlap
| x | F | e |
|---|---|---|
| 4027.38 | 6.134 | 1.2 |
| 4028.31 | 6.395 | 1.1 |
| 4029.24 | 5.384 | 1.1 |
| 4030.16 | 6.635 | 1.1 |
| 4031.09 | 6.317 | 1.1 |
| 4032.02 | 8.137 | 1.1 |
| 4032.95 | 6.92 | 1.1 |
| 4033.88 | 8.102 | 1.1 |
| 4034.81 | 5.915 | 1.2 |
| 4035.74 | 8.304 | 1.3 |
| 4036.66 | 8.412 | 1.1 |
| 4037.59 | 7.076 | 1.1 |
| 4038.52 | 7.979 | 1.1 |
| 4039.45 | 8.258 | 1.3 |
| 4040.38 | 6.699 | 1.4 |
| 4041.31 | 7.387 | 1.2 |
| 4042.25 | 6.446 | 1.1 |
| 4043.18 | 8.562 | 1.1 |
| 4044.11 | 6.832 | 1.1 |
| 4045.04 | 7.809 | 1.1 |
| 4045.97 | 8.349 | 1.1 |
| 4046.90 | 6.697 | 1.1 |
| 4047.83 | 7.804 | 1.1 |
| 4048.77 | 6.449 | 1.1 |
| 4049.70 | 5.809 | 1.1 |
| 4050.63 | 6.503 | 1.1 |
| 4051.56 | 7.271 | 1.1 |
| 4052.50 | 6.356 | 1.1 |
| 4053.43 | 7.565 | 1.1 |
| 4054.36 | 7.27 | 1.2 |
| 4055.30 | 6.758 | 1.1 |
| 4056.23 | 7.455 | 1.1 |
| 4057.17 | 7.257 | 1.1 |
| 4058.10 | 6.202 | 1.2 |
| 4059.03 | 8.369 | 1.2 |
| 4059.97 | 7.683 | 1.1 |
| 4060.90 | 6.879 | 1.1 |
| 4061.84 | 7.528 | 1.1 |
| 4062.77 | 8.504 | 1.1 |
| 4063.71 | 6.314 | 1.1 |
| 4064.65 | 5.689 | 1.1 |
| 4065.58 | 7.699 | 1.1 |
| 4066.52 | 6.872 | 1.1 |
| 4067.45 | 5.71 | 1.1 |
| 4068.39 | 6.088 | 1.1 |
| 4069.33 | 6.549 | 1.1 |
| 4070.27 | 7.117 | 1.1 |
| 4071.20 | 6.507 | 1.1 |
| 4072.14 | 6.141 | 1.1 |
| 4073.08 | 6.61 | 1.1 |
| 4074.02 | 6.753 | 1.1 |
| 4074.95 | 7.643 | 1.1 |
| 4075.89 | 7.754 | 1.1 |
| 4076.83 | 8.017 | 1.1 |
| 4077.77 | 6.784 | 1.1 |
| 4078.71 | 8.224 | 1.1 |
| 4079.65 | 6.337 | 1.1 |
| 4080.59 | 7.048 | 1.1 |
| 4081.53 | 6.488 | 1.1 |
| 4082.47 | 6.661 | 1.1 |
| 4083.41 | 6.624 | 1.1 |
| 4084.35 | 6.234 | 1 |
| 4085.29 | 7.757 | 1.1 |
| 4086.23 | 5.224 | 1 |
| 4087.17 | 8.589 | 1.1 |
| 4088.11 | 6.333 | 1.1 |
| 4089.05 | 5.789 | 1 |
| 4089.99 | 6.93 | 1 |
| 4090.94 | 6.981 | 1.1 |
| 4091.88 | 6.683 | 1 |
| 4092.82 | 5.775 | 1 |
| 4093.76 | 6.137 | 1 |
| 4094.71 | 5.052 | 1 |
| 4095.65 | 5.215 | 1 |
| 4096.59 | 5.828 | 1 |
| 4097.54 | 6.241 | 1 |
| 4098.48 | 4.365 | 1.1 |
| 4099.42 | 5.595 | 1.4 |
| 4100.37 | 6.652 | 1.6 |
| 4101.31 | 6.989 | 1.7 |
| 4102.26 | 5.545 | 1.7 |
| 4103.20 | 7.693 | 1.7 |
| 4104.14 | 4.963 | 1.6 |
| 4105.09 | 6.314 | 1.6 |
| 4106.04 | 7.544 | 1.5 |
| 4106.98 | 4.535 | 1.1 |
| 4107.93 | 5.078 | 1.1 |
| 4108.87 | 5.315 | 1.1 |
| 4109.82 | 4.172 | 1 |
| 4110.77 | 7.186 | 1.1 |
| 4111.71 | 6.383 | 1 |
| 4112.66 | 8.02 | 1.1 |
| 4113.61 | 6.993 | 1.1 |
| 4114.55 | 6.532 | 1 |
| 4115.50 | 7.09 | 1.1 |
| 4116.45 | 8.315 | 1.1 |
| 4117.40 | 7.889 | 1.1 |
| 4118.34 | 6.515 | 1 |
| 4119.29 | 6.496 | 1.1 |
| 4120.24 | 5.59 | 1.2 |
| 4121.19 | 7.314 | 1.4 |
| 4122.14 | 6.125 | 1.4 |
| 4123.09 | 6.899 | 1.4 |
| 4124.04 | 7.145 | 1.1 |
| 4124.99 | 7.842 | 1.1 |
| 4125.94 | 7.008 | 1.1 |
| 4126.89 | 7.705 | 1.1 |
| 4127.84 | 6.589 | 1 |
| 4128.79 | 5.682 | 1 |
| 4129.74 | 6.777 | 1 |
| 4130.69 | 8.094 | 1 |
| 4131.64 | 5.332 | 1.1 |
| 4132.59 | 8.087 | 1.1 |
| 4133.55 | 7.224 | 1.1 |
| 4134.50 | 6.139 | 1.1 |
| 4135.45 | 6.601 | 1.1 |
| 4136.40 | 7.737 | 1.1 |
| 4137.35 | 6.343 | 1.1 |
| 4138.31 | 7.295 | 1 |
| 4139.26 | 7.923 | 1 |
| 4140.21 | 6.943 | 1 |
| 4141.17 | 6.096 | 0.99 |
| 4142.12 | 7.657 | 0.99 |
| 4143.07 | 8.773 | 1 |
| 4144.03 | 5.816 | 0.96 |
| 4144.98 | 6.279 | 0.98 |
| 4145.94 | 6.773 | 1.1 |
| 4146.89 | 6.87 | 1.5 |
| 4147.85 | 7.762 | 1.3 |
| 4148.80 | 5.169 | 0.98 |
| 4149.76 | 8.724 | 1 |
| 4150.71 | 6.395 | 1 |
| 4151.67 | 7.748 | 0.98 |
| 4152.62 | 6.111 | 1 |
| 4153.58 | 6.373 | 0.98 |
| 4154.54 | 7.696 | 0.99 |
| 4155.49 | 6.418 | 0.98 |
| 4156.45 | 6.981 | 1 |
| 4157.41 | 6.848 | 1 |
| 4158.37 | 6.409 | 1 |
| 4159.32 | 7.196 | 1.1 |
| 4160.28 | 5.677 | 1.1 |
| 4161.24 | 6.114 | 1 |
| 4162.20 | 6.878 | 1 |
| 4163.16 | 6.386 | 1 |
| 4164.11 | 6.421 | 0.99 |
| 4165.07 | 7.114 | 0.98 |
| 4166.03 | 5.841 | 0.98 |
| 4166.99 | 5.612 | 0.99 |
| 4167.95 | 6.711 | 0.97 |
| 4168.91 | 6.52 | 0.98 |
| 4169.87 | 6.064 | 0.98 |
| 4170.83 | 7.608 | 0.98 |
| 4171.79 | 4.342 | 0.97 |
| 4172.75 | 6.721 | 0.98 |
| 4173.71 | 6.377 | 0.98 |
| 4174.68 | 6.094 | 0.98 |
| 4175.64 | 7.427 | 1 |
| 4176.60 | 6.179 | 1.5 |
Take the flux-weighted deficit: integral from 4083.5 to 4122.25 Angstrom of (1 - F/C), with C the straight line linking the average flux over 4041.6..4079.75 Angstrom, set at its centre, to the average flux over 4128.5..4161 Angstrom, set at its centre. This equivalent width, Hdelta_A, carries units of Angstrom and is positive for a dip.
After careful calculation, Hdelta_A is 3.5 Angstrom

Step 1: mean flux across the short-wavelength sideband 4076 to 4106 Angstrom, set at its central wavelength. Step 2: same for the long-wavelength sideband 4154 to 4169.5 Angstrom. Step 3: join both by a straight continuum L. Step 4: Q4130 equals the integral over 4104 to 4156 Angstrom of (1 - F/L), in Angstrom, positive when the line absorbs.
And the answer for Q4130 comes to -2.2 Angstrom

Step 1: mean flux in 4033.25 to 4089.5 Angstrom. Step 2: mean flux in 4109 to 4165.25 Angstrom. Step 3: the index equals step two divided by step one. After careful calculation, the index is 1.0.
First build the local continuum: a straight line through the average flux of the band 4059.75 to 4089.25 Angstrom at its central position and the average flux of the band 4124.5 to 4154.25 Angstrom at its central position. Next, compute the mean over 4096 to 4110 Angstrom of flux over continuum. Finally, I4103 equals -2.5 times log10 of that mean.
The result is 0.19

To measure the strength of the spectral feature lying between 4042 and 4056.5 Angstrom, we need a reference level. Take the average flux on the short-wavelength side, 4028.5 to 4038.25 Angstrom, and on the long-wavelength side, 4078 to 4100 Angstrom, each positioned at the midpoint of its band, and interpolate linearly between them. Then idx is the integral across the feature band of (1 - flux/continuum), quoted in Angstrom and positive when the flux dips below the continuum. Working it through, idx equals -0.5 Angstrom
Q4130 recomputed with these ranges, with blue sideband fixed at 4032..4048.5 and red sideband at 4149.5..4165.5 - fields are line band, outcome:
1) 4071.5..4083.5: 0.4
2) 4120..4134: 0.1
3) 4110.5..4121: 0.0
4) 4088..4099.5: 2.0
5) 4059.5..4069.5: 0.7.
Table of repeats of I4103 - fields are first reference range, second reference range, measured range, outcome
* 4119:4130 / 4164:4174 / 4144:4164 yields -0.04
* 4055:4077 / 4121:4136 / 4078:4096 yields 0.07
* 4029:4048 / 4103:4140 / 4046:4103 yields 0.06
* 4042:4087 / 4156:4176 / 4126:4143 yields -0.06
